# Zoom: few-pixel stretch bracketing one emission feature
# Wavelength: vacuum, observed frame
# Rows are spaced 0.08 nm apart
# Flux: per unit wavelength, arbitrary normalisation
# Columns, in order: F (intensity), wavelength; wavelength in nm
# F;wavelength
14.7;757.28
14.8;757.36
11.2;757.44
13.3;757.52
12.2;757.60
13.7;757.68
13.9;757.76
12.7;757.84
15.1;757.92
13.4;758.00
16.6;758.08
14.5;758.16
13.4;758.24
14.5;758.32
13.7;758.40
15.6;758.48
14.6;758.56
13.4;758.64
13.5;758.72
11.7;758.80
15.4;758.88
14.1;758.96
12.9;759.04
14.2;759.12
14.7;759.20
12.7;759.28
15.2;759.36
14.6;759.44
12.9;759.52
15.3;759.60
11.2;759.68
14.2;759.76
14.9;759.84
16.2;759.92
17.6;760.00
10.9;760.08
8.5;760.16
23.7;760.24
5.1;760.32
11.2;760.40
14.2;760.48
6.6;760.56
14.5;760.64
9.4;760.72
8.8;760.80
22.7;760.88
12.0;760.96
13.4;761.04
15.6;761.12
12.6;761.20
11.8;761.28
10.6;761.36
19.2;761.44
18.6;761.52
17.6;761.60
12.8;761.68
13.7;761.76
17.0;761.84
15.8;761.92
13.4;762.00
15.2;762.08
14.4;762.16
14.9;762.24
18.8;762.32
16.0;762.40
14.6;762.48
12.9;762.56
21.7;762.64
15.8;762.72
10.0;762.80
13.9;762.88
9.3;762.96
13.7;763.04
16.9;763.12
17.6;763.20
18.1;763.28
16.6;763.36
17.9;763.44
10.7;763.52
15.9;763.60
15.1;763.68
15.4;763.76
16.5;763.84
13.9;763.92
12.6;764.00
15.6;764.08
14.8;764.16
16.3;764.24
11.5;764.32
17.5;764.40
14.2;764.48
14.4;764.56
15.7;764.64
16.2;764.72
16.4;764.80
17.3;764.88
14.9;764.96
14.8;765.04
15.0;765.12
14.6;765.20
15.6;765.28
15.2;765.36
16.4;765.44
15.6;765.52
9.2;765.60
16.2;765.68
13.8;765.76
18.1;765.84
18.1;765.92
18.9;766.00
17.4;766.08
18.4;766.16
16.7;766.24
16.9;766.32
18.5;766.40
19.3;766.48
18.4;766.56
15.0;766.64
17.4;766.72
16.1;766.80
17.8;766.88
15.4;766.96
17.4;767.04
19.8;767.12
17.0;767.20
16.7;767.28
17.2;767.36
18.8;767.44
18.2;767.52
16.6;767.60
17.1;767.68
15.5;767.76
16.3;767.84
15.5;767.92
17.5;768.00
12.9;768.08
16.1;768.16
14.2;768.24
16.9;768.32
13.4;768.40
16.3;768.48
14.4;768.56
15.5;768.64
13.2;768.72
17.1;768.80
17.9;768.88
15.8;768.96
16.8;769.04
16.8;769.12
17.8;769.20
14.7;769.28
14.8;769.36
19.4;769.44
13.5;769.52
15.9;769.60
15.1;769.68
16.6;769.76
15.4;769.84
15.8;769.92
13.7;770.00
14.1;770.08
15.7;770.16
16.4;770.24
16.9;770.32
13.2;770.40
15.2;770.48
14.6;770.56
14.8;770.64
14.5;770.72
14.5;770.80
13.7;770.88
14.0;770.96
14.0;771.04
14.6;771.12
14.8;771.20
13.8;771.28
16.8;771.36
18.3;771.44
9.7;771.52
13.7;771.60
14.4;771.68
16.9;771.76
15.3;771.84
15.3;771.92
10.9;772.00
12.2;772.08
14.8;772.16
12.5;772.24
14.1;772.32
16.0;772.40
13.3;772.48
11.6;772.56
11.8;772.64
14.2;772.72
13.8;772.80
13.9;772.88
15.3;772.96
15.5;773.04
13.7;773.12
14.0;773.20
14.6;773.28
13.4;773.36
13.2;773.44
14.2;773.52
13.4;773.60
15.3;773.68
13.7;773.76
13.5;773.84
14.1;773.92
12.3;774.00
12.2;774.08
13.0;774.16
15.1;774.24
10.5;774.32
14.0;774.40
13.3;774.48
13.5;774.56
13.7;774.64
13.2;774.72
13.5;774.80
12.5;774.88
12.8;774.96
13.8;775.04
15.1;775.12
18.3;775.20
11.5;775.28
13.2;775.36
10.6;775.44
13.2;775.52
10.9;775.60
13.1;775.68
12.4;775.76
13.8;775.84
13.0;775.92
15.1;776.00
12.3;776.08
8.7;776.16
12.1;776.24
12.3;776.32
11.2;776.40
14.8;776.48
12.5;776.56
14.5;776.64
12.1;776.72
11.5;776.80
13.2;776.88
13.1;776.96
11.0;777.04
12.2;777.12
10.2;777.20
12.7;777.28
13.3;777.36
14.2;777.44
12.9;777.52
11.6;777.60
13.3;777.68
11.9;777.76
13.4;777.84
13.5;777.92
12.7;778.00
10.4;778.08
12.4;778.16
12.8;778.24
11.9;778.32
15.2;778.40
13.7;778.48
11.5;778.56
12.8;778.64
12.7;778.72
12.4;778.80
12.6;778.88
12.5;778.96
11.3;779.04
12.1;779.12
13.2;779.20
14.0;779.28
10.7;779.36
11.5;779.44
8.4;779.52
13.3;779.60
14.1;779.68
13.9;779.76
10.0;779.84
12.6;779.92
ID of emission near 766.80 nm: Mg II 2798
